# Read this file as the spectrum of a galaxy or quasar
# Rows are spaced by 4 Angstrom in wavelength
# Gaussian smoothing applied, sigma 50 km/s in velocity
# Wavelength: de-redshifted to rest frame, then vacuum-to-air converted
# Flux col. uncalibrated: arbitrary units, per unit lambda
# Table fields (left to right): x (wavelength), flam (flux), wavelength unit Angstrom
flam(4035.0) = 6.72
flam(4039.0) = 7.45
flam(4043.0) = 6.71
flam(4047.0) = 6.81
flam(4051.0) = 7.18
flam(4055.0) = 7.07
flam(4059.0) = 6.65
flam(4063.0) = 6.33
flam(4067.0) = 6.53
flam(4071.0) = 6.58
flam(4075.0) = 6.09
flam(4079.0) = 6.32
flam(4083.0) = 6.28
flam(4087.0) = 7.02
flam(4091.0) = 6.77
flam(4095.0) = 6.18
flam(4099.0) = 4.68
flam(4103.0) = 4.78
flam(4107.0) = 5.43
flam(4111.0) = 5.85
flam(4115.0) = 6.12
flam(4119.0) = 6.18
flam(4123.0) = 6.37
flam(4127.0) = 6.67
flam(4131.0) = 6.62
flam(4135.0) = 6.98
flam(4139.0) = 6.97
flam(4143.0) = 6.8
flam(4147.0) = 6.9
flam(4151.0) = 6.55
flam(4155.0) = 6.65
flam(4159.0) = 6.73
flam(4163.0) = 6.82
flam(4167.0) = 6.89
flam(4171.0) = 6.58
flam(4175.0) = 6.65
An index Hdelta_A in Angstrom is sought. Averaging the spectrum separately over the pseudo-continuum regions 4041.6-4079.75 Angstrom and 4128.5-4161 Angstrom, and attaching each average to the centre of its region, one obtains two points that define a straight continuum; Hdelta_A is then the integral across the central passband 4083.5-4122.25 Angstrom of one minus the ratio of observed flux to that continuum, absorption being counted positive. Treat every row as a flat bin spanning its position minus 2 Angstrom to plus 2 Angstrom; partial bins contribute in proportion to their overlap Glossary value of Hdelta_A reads 4.53 Angstrom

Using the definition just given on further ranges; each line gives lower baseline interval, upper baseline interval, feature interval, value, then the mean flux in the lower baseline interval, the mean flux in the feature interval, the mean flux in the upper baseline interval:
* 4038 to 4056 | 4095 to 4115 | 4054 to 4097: -2.22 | 7.02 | 6.52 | 5.38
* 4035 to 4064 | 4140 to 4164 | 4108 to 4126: 1.79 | 6.89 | 6.12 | 6.75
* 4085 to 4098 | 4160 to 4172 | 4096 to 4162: 3.70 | 6.5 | 6.27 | 6.78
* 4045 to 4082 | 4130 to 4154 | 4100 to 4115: 2.92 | 6.61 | 5.41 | 6.8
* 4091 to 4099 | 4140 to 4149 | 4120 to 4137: -0.16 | 5.95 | 6.63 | 6.86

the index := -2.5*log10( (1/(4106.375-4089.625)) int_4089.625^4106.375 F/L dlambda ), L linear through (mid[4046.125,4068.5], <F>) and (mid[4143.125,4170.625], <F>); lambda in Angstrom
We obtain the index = 0.21 mag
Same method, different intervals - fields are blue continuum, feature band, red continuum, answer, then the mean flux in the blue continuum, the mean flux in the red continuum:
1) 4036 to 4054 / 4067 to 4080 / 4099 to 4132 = 0.04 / 7.02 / 5.9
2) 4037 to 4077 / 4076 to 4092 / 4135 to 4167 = 0.03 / 6.74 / 6.79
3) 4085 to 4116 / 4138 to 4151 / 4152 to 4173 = -0.06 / 5.85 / 6.73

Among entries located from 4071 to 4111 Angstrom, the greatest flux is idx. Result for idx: 7.02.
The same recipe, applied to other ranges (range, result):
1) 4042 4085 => 7.18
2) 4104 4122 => 6.18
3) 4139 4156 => 6.97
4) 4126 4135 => 6.98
